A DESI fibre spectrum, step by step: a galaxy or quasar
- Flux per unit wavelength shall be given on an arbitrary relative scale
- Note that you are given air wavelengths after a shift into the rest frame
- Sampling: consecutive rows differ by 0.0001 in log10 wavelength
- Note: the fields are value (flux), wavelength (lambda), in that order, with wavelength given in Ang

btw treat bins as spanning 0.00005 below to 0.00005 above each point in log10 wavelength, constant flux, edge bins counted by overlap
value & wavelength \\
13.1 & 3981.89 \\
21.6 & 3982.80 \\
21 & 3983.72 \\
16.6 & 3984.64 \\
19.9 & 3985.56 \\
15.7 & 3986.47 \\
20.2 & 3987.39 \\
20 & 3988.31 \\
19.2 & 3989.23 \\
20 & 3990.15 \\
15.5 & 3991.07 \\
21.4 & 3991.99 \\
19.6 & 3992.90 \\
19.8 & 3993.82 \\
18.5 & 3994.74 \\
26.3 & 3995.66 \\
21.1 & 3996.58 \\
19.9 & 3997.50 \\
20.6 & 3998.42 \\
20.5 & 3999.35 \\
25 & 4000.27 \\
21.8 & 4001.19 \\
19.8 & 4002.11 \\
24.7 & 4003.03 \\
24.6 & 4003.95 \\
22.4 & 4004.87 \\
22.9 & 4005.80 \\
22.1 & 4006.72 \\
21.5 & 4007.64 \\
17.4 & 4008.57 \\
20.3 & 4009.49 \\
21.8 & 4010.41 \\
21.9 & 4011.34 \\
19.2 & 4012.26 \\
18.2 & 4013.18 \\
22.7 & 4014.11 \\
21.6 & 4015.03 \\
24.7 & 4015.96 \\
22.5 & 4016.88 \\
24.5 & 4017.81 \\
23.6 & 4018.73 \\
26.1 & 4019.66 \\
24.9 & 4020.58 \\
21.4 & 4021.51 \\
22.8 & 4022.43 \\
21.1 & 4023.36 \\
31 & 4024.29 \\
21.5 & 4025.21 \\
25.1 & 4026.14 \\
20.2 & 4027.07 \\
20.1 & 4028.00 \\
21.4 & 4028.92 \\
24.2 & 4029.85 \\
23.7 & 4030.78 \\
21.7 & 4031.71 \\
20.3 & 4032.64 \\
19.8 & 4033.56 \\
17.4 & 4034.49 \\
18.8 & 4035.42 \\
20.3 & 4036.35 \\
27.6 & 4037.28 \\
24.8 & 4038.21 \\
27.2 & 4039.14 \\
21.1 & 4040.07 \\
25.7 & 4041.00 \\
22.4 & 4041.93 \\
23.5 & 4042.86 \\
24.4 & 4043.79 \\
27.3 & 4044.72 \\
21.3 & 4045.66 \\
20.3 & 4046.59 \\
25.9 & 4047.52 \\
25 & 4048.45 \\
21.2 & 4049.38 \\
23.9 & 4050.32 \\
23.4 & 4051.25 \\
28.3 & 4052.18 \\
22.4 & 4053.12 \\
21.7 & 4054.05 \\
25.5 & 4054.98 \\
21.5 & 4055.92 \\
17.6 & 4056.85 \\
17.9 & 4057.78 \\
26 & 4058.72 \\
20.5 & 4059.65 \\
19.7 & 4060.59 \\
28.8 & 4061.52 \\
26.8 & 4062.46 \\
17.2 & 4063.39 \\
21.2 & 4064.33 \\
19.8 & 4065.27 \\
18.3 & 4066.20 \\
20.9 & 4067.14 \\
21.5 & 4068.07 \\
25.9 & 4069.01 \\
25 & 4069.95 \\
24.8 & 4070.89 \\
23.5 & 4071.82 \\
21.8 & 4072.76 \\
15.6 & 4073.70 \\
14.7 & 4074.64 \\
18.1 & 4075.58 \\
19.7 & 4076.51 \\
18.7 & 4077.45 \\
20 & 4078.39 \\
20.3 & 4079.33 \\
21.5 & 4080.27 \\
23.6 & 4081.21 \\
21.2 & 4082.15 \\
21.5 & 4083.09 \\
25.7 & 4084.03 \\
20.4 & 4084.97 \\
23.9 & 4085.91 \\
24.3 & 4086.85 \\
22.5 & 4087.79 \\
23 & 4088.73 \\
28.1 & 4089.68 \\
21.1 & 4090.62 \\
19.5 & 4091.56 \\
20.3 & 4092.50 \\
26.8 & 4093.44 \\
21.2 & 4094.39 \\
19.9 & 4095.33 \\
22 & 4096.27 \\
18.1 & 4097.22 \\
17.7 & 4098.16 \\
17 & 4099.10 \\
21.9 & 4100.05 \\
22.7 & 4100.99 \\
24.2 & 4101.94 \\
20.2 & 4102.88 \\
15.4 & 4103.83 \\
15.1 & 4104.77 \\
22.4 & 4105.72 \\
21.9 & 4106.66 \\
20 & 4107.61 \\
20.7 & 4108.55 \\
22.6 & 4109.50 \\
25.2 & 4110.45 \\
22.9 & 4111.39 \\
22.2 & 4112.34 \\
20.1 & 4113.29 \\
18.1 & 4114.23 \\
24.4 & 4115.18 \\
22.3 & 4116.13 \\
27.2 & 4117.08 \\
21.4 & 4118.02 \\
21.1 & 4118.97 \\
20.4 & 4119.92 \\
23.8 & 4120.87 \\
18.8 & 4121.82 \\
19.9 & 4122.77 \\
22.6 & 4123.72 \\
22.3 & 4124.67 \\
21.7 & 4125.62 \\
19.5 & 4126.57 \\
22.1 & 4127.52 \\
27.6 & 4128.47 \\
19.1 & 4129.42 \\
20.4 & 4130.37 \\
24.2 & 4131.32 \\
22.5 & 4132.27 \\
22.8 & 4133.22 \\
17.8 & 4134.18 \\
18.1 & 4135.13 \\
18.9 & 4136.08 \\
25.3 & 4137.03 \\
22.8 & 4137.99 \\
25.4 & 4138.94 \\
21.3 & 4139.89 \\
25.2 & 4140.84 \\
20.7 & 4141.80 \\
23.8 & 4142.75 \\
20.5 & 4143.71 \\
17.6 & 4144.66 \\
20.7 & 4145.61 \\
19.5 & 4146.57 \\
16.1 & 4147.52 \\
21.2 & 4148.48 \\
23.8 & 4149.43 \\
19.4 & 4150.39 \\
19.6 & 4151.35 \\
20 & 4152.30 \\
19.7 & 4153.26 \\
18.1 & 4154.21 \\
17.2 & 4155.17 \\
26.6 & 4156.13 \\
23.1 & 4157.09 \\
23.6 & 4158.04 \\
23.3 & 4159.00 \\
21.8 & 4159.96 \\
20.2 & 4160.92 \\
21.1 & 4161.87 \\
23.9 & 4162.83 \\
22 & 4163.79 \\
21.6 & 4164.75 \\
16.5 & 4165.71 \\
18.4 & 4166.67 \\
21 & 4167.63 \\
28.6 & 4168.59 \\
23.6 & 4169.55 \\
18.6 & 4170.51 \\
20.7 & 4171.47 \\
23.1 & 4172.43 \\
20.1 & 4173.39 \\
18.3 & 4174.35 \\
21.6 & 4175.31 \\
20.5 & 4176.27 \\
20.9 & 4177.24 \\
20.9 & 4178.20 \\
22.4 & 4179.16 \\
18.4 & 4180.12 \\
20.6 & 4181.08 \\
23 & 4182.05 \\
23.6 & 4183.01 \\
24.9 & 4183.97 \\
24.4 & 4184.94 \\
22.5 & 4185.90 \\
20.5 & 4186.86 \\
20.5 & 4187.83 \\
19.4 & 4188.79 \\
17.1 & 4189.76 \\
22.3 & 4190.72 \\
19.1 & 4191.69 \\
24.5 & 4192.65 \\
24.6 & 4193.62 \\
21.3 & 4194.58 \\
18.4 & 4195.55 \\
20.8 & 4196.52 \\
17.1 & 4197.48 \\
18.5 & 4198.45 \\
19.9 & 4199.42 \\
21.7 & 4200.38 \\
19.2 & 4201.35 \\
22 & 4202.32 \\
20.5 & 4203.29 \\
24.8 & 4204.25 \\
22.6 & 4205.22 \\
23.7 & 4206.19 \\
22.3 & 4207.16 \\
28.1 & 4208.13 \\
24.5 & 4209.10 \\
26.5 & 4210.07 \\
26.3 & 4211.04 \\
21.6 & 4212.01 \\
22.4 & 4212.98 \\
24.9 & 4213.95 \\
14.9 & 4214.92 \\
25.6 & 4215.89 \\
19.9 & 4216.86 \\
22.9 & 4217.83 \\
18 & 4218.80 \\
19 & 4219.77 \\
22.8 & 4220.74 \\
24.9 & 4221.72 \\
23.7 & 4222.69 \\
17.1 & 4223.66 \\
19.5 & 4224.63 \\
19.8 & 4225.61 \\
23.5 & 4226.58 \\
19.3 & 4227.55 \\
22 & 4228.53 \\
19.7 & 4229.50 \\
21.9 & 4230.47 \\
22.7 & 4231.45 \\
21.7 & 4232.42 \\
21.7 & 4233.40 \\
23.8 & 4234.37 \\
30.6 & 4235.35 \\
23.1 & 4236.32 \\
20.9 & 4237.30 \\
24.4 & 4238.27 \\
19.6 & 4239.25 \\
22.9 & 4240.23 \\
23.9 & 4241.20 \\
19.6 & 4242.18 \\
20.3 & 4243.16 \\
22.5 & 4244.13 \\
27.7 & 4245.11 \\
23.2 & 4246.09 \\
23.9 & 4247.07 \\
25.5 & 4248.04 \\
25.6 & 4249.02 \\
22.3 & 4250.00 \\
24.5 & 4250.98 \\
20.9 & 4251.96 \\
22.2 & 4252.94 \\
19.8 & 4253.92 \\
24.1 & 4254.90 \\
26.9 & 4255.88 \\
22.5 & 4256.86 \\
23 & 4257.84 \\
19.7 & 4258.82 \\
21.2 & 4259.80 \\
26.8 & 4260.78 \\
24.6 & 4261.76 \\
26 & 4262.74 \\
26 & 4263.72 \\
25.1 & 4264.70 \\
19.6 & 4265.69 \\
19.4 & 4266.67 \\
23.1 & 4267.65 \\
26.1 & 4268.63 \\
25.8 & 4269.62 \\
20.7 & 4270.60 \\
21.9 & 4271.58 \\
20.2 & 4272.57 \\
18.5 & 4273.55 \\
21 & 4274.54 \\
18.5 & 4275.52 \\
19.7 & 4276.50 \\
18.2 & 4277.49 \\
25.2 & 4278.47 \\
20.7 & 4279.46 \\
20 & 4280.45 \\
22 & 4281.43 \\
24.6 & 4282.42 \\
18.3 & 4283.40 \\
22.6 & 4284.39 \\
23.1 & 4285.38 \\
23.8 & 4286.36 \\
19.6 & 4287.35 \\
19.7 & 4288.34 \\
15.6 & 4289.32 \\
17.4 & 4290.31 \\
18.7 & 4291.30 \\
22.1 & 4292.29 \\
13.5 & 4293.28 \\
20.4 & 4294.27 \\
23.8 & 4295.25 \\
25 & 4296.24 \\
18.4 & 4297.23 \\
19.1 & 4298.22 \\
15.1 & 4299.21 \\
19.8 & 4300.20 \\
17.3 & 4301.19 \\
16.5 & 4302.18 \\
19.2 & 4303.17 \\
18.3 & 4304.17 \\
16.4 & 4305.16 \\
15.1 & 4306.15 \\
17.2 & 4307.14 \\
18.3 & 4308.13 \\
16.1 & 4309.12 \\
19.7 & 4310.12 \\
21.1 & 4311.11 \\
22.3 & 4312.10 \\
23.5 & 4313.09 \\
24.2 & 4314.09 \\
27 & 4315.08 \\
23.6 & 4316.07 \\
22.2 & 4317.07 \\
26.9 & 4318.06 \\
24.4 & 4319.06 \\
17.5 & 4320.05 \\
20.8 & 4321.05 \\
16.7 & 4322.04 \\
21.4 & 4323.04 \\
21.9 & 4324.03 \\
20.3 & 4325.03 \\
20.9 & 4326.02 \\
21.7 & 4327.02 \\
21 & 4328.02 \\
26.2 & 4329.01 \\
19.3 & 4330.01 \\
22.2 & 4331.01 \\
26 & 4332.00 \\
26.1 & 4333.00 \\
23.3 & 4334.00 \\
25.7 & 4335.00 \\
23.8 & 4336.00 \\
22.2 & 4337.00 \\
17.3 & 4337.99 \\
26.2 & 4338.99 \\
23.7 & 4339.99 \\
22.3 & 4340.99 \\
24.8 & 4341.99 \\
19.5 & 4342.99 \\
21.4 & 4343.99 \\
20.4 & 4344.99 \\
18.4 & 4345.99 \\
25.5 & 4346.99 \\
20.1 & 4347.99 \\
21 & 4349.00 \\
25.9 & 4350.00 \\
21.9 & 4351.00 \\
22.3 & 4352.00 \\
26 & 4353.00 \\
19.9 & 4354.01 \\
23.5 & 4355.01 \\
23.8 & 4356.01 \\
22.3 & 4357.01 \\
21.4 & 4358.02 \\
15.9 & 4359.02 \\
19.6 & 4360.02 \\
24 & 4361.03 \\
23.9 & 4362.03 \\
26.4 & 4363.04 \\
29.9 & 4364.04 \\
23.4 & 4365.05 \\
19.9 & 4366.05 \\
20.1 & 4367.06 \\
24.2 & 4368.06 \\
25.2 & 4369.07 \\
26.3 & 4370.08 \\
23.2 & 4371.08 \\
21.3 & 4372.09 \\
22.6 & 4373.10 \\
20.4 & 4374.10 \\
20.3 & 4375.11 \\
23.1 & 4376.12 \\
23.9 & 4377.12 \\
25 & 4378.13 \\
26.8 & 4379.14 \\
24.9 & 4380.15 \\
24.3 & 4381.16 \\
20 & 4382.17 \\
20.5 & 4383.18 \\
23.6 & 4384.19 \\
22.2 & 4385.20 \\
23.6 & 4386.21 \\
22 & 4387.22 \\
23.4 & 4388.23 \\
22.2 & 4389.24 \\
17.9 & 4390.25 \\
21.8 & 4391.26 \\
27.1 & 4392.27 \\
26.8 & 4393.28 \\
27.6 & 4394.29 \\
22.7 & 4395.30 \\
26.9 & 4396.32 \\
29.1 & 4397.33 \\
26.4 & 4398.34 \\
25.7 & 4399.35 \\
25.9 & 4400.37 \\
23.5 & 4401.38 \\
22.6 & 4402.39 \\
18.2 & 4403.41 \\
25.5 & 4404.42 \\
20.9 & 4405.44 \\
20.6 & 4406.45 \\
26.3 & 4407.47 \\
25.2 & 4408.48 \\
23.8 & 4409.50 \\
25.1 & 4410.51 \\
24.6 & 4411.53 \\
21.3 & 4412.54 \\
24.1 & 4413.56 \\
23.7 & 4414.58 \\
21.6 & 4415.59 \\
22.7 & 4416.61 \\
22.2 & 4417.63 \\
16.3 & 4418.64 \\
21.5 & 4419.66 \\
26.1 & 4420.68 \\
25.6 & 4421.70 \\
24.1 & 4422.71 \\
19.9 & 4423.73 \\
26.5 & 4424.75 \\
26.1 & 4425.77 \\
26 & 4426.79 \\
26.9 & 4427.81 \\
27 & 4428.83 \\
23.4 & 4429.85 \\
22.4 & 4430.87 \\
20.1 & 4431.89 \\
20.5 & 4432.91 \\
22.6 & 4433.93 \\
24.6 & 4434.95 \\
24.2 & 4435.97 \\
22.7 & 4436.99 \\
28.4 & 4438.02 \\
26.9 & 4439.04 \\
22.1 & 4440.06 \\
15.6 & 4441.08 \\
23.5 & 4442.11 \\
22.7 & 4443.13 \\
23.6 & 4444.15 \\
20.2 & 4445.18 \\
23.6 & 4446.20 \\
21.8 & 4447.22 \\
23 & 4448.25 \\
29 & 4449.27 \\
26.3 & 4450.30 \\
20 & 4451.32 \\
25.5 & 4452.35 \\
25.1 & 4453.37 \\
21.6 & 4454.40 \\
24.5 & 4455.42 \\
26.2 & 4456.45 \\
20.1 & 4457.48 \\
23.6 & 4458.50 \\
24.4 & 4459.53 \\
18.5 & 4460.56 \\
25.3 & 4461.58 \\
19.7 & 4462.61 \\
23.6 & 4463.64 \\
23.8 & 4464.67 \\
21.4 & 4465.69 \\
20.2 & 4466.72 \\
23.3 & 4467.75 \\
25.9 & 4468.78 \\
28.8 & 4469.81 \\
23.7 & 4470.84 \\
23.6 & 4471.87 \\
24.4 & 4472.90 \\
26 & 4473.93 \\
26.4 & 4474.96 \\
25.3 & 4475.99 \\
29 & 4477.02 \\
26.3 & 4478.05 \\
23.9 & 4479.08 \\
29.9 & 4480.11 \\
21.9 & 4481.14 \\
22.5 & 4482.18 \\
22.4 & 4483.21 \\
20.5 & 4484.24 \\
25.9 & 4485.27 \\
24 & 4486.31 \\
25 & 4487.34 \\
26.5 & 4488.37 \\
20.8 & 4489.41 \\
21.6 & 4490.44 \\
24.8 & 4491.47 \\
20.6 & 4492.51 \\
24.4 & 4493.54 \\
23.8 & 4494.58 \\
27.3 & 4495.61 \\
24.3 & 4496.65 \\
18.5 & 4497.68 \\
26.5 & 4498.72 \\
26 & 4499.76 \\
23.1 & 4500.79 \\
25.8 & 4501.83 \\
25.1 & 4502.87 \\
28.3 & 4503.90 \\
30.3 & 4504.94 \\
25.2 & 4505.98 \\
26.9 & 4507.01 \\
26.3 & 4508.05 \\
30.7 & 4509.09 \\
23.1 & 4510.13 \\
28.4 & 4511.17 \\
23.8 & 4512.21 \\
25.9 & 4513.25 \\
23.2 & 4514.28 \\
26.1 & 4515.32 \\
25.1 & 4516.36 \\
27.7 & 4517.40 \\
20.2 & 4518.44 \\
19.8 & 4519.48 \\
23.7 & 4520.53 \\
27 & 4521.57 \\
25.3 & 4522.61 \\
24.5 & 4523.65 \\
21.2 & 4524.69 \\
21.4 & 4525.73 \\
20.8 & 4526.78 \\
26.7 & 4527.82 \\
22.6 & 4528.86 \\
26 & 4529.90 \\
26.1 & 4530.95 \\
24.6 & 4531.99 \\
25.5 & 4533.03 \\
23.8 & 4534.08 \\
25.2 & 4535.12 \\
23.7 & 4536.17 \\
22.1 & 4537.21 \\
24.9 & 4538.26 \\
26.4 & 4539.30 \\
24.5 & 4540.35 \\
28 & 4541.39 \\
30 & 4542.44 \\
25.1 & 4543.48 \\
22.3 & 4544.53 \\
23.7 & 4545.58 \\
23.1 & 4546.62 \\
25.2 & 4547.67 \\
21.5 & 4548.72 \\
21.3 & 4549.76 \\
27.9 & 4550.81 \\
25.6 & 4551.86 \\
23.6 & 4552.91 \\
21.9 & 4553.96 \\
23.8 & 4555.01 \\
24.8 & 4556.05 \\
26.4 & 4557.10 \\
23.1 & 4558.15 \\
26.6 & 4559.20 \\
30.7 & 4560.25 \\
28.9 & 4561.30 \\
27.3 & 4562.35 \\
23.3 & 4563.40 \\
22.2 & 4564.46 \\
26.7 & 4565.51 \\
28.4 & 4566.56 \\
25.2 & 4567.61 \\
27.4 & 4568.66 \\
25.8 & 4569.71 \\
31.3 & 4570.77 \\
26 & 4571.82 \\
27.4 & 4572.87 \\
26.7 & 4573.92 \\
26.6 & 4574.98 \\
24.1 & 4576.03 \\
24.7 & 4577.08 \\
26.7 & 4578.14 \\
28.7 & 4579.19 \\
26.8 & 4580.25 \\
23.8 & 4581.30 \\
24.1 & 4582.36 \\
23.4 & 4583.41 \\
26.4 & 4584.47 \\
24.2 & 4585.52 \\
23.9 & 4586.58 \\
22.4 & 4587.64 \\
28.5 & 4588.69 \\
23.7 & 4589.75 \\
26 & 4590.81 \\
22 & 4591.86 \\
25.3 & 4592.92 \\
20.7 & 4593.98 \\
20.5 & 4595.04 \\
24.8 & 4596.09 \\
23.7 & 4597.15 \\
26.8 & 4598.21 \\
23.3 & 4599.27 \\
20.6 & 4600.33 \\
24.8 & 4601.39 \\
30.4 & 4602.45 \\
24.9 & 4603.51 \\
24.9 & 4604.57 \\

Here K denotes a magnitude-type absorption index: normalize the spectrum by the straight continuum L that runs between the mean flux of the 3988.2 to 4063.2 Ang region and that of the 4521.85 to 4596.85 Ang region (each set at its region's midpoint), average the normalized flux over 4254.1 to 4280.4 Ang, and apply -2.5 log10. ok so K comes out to 0.05 mag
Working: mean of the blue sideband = 22.3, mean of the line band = 22.4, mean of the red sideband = 25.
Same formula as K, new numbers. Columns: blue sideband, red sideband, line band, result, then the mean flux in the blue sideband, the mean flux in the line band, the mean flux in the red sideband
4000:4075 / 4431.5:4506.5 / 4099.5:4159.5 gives 0.07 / 22.4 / 21.4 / 23.9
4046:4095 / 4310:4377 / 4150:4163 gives 0.05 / 22.1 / 21.2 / 22.6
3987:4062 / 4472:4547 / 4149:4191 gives 0.08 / 22.3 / 21.3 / 24.7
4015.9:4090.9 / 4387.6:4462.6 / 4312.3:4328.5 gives 0.06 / 22.5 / 22.1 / 23.6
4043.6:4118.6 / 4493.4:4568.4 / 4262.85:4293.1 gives 0.10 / 21.8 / 21.2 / 25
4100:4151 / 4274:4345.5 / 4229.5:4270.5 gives -0.10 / 21.4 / 23.2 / 20.9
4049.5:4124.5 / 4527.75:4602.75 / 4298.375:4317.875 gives 0.18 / 21.6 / 19.7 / 25.1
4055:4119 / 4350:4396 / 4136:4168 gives 0.03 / 21.5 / 21.2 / 23.1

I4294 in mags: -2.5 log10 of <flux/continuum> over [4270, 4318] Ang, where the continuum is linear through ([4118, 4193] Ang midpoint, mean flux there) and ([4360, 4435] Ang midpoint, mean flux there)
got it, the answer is 0.12 mag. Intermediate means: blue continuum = 21.3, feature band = 20.2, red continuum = 23.6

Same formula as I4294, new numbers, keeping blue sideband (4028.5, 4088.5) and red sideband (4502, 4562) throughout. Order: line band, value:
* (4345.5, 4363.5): 0.078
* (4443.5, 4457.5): 0.037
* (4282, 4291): 0.153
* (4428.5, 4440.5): 0.033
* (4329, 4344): 0.036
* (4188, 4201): 0.133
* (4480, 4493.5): 0.061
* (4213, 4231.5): 0.099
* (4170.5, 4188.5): 0.075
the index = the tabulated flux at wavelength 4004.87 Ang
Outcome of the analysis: 22.4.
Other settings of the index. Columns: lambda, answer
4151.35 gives 19.6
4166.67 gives 18.4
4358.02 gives 21.4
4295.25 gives 23.8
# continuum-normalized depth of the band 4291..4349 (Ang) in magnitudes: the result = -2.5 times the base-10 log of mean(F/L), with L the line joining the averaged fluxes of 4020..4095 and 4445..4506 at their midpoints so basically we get 0.12 mag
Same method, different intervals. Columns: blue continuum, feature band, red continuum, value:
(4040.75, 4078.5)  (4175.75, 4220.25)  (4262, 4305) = -0.023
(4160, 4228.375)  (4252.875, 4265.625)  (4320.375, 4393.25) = -0.078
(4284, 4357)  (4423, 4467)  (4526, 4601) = -0.009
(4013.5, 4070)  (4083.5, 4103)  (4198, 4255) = 0.036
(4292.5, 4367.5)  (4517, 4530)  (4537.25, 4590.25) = 0.058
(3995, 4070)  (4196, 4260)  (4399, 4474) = 0.031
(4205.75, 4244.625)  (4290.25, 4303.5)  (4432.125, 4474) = 0.186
